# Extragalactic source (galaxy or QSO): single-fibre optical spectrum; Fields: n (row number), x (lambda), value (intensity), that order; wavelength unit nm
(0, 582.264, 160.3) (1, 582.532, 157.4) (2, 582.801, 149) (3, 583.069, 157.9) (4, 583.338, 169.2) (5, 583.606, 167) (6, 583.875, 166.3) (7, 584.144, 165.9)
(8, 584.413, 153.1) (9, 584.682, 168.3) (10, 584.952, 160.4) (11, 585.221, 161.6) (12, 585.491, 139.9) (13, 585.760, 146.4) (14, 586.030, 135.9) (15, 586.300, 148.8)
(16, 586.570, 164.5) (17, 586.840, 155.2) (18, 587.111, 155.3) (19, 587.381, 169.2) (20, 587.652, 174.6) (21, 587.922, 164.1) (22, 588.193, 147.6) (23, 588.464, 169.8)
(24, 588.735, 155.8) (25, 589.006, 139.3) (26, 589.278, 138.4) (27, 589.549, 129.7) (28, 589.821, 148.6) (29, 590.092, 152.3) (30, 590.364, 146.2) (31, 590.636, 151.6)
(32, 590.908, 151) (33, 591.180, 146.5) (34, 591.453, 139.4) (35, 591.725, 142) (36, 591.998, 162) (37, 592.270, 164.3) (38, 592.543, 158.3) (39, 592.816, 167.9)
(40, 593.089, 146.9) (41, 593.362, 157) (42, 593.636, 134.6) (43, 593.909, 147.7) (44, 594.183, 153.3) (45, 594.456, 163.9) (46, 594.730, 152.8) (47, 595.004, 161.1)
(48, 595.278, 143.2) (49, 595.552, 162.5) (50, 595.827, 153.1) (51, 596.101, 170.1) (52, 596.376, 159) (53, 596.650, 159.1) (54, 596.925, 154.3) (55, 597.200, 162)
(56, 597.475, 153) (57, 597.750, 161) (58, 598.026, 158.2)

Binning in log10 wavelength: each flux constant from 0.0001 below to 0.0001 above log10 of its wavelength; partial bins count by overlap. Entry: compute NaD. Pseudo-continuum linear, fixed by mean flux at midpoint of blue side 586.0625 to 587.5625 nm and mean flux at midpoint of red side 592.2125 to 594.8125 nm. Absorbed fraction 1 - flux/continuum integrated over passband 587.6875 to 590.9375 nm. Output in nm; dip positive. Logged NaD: 0.127 nm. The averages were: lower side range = 157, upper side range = 154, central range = 150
